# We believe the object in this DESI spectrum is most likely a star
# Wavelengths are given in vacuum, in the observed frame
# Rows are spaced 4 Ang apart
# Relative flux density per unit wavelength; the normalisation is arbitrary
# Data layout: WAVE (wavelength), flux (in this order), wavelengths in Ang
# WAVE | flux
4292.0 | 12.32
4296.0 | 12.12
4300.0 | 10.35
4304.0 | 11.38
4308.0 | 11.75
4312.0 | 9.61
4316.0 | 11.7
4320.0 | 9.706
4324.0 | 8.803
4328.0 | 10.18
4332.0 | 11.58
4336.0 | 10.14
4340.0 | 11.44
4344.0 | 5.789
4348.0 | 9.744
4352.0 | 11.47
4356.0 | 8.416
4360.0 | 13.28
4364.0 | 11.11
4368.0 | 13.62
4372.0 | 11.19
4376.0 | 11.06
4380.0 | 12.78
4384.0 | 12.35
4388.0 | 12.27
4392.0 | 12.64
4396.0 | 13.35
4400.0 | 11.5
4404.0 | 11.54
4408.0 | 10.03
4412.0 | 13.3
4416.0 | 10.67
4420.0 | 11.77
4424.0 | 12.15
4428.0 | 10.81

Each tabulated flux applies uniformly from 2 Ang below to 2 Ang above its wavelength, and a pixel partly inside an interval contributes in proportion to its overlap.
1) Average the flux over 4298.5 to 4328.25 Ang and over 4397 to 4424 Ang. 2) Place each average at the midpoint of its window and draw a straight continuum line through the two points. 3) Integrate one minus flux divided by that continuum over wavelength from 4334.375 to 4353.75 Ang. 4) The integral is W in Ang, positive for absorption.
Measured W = 2.02 Ang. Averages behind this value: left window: 10.5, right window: 11.6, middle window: 9.69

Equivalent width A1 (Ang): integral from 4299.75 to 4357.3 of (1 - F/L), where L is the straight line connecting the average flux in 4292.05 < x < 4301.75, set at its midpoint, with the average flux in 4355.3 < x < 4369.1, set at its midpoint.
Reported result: 7.3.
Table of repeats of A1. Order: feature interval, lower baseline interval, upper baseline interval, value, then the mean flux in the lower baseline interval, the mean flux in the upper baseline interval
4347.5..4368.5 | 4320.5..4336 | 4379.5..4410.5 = -0.4 Ang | 10.1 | 12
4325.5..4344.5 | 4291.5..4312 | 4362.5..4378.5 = 2.4 Ang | 11.3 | 11.8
